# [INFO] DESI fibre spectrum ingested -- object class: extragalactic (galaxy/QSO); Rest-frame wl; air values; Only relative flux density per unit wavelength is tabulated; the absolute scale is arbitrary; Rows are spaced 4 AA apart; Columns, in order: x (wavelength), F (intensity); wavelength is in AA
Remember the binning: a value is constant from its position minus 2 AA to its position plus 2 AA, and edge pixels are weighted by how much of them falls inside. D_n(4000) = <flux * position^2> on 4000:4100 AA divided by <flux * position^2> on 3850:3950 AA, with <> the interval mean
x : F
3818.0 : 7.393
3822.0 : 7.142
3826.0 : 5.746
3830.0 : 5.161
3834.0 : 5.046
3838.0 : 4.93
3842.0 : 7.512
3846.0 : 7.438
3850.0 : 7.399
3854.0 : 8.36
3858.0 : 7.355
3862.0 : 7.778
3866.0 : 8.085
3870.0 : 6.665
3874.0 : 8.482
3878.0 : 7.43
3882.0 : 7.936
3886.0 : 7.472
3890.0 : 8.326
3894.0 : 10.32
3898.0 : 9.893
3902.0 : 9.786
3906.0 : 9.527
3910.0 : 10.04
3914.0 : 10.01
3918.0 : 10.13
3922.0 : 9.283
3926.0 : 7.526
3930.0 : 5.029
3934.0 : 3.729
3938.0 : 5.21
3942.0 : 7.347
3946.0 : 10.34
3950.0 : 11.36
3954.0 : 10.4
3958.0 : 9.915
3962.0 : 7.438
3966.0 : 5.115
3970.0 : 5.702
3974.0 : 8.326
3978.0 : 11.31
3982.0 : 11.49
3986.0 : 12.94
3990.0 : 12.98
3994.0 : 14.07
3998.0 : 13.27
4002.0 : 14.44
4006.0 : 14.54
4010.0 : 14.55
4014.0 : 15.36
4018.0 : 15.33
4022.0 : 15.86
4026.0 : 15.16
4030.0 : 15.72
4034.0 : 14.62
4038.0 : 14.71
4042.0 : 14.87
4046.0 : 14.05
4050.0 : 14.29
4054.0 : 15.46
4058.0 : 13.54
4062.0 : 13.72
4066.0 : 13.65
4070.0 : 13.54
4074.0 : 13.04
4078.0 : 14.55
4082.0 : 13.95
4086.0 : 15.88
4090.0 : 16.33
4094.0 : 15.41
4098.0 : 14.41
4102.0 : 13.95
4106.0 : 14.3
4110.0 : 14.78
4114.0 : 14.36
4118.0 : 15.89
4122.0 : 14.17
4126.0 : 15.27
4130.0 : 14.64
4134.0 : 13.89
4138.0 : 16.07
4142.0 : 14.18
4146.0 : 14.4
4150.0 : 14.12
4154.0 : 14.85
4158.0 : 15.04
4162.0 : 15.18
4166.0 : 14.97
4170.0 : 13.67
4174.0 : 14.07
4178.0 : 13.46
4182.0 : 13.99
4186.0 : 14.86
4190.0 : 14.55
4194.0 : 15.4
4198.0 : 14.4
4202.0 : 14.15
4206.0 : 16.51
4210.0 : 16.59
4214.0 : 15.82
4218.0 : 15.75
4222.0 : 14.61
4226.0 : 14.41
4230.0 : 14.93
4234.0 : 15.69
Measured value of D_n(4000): 1.93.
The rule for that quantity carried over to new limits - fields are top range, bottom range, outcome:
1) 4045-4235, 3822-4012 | 1.84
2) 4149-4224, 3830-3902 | 2.27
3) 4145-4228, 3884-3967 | 1.98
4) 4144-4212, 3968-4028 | 1.23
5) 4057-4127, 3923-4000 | 1.69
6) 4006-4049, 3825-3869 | 2.40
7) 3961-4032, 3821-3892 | 1.89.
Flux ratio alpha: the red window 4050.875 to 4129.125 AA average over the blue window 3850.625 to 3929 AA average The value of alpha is 1.7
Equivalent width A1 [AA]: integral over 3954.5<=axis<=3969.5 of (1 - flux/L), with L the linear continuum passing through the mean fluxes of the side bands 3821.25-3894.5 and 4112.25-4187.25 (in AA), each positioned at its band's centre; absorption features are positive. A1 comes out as 3.4 AA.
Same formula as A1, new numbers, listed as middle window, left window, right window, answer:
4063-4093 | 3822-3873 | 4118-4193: -4.26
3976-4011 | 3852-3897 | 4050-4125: -4.72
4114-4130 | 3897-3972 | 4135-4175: -1.47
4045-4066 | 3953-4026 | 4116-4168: -1.56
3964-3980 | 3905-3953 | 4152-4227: 3.08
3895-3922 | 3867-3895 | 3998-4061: -1.81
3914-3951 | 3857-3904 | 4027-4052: 9.22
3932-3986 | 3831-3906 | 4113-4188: 8.44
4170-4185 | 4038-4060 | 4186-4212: 1.23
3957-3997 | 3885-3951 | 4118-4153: 0.97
